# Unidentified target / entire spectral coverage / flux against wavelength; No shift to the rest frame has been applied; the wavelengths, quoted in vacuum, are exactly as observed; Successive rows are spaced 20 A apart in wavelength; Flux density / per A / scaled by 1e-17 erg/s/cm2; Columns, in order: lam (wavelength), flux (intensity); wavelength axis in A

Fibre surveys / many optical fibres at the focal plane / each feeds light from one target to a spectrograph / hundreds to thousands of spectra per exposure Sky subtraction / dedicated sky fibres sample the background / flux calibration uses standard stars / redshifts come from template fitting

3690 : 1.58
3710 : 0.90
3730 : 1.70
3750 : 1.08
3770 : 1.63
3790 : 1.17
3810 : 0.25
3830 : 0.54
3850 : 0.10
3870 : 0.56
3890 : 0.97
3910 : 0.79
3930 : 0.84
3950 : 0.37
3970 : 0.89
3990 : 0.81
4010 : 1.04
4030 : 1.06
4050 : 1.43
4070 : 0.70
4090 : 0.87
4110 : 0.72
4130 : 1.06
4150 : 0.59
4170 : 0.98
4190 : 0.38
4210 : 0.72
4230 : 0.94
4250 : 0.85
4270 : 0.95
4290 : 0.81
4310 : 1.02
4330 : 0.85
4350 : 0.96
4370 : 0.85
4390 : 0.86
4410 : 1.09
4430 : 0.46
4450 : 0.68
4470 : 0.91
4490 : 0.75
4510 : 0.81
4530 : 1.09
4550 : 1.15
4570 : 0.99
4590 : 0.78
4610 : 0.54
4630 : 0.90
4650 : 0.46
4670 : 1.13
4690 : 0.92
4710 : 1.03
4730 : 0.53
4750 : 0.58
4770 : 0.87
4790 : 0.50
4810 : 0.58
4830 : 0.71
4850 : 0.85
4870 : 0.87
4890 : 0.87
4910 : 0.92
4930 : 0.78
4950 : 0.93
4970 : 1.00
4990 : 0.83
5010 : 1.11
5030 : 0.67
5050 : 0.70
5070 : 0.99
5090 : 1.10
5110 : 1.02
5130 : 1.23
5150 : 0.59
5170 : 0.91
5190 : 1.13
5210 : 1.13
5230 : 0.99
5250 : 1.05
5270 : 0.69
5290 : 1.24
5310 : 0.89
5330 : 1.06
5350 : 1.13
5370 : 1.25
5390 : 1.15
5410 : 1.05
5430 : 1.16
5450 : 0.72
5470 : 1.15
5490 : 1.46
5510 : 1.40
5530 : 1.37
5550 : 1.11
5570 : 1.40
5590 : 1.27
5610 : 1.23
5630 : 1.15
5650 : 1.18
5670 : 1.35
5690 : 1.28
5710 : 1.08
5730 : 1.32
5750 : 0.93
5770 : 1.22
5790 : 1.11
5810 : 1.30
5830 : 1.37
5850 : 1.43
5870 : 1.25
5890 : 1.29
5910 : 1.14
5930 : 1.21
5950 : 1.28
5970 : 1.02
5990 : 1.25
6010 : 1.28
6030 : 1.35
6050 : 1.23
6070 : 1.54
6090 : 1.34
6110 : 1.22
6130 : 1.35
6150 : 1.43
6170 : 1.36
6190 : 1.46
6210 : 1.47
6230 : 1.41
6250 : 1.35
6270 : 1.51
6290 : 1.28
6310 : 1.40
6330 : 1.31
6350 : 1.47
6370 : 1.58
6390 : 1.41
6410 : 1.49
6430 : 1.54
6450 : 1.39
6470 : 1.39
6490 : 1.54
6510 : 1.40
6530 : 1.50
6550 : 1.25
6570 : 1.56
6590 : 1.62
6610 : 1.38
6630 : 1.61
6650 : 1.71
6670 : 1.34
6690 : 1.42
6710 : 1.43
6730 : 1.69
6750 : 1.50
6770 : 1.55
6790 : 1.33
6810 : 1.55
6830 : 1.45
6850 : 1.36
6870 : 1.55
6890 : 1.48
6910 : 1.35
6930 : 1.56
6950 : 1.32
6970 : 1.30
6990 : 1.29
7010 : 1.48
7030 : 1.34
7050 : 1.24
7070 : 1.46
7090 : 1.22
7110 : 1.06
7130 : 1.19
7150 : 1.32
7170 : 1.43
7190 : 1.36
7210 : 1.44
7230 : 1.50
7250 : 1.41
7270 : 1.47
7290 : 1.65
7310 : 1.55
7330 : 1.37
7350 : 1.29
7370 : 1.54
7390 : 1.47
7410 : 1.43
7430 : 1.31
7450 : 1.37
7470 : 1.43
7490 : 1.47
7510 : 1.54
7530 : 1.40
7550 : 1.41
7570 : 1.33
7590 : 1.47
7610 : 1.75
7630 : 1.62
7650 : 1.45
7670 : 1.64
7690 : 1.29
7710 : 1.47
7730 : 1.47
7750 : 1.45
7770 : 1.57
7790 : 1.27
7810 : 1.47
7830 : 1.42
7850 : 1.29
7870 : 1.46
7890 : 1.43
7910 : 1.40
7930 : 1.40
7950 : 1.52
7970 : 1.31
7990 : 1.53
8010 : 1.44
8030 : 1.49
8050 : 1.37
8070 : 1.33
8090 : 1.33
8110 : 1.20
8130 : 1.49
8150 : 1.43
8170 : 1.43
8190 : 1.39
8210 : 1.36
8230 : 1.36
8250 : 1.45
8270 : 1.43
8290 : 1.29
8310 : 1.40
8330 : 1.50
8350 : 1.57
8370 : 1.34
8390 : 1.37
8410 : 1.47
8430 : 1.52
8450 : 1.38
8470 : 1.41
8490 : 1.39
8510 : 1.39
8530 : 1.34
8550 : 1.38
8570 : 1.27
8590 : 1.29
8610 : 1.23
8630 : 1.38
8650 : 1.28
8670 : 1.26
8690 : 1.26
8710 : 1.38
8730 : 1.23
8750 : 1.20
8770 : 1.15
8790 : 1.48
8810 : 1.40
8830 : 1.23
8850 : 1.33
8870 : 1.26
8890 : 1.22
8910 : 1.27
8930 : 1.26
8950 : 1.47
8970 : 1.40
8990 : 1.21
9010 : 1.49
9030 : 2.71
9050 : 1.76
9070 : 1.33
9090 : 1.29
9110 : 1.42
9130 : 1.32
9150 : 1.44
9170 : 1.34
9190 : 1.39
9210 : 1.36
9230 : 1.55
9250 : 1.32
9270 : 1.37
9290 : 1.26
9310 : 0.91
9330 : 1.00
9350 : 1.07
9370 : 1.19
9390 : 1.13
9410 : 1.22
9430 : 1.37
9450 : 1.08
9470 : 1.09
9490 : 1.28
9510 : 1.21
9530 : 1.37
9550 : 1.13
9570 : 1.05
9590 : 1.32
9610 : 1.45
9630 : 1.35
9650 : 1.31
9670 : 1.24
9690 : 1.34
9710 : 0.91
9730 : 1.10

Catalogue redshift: 0.375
